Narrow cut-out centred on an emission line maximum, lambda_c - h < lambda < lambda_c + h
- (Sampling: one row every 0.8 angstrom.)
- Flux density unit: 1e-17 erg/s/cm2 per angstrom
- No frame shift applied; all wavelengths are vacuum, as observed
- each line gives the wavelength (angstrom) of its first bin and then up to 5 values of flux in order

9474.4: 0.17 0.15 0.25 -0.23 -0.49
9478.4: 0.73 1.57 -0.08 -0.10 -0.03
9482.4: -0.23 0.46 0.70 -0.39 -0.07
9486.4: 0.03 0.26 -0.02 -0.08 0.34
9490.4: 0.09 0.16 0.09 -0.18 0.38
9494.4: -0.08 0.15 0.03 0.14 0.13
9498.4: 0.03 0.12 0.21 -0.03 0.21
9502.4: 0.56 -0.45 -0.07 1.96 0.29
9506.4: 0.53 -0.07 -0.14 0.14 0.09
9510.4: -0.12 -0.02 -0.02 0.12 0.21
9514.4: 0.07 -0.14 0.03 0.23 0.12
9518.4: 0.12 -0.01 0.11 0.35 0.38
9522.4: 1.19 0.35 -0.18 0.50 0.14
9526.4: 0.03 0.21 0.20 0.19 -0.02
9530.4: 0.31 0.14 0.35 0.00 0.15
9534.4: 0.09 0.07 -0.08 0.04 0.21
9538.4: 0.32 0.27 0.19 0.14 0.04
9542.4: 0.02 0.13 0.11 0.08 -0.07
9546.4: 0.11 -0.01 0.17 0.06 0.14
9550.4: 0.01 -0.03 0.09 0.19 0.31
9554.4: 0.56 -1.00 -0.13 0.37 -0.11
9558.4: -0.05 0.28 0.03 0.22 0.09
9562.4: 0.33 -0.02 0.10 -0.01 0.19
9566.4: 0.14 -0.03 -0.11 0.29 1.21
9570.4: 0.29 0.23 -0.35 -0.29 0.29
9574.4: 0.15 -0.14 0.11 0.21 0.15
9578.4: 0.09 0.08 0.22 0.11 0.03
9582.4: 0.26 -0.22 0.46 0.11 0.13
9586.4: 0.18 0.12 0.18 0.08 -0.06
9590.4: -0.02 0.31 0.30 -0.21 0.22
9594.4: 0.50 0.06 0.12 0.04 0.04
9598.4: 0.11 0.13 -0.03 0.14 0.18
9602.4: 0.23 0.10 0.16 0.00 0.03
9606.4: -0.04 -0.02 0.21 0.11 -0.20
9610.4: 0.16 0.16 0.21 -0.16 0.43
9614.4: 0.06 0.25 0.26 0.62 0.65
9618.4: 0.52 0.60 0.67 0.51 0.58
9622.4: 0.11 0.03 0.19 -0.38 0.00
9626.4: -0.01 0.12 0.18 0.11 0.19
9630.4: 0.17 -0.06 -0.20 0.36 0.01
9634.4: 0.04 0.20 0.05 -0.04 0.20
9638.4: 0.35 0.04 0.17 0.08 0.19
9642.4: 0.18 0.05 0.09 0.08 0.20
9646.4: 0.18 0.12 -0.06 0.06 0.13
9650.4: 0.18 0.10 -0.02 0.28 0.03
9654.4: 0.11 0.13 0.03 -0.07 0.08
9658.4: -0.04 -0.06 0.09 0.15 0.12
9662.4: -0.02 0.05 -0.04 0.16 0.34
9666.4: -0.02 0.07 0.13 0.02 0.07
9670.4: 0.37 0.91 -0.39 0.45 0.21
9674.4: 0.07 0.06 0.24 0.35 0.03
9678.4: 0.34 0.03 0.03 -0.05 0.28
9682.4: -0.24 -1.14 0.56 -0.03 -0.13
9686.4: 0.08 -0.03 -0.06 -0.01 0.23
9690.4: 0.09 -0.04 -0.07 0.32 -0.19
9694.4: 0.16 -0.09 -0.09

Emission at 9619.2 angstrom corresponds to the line H-beta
